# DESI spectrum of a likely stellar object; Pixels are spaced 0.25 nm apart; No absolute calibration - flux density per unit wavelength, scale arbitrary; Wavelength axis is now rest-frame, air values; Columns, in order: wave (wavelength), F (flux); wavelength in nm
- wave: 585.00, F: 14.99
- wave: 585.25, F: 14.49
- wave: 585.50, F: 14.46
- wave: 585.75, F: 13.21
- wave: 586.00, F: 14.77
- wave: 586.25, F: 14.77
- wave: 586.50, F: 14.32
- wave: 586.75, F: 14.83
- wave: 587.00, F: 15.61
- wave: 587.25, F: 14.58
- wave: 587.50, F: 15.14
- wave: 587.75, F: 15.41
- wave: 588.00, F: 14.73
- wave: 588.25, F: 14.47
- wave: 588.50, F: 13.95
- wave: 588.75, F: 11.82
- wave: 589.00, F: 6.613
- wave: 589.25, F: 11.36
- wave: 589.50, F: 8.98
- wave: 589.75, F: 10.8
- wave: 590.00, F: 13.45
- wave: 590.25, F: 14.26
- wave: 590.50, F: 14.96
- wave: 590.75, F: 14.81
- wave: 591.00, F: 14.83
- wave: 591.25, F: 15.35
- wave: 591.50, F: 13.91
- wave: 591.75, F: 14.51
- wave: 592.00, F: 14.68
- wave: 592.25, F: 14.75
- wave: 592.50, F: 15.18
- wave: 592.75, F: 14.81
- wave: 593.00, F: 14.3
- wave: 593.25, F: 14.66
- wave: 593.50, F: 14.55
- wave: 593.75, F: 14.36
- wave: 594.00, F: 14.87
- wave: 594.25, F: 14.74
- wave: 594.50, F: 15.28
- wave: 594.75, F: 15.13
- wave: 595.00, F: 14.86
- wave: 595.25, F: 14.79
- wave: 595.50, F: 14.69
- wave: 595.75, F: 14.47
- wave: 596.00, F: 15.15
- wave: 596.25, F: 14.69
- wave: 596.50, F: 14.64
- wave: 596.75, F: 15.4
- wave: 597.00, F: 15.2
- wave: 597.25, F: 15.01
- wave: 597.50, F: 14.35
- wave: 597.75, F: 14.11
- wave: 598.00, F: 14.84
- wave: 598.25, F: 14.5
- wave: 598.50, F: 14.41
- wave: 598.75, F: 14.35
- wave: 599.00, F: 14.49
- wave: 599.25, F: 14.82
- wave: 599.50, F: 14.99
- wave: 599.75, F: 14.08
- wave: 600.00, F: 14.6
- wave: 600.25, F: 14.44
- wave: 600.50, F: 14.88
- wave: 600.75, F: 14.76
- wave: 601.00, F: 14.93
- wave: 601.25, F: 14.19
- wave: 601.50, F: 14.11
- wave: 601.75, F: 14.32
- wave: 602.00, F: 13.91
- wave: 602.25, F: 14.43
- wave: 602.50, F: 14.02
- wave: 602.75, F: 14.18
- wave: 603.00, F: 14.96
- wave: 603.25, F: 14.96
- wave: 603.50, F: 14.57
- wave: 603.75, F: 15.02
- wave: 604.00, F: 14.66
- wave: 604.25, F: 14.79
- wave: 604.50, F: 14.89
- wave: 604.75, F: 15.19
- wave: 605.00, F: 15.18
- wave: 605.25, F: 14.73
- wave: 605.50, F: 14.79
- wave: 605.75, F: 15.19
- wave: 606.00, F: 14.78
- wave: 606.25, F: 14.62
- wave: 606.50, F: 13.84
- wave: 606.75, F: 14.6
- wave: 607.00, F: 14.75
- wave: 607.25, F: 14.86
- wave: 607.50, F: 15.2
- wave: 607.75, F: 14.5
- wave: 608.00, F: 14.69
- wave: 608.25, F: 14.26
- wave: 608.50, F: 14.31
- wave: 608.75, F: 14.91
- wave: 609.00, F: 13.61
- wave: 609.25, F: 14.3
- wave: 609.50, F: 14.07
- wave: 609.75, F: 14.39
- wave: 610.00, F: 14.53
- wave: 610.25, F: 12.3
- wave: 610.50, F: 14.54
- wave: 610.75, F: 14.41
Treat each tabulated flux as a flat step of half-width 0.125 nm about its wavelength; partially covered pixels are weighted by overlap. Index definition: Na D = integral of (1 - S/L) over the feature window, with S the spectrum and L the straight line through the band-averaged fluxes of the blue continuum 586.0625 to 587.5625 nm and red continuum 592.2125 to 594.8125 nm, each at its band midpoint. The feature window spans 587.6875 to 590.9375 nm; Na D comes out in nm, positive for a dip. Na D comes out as 0.460 nm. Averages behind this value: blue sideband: 14.9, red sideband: 14.8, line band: 12.7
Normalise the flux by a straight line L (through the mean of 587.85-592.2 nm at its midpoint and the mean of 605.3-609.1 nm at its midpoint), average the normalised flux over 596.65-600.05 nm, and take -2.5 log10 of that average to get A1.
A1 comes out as -0.06 mag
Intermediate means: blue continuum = 13.2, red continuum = 14.6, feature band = 14.6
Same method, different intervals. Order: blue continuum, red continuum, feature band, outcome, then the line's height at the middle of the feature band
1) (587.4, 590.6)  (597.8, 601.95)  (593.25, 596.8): -0.08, 13.7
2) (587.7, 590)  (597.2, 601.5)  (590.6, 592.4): -0.17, 12.6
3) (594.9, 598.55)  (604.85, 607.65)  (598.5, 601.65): 0.02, 14.8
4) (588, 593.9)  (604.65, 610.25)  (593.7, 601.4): -0.06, 14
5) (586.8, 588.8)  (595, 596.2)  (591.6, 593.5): 0.00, 14.7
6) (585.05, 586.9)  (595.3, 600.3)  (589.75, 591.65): 0.02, 14.5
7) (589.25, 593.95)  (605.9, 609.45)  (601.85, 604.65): -0.02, 14.4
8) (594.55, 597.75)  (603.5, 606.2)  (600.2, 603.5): 0.03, 14.9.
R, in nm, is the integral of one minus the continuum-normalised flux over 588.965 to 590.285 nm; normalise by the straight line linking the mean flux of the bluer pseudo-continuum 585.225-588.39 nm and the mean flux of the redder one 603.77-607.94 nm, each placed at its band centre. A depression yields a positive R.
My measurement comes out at 0.334 nm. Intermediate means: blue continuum 14.7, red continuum 14.8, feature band 11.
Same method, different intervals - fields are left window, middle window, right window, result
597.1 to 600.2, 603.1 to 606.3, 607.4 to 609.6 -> -0.091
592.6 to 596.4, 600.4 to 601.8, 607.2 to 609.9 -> 0.008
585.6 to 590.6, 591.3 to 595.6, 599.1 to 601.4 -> -0.241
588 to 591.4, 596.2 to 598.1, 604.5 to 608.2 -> -0.151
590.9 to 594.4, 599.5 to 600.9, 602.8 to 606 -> 0.020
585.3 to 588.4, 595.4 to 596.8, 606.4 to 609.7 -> -0.022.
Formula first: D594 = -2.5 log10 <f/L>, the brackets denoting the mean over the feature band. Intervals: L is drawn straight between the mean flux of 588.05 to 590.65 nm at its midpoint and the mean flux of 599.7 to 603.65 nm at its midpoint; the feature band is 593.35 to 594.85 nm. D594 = -0.14 mag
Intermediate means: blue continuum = 12.2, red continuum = 14.5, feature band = 14.8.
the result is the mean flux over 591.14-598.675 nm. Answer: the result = 14.7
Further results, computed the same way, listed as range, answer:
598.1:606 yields 14.6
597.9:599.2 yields 14.5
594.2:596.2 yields 14.9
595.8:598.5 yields 14.8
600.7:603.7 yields 14.5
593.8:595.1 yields 14.9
